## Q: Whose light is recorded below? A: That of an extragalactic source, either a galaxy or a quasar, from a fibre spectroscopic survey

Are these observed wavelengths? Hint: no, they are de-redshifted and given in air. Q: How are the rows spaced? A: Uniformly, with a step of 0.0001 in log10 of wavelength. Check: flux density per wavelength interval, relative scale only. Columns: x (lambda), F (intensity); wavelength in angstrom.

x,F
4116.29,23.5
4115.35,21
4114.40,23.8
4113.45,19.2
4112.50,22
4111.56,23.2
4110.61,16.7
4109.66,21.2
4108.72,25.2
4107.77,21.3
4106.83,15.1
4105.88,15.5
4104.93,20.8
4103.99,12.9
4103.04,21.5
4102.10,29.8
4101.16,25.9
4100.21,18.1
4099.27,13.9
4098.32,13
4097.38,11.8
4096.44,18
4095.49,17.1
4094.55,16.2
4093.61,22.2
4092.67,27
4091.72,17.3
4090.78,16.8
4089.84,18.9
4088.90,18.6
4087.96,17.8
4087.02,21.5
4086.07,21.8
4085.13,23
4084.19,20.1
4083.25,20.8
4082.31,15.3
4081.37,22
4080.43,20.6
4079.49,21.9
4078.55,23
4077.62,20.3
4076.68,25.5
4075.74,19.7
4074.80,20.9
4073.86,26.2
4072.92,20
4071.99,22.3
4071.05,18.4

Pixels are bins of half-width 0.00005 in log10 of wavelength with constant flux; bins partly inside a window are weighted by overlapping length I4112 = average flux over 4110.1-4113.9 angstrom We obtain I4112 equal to 20.3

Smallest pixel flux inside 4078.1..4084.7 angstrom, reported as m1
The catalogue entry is 15.3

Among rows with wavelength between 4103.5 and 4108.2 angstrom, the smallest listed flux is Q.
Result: 12.9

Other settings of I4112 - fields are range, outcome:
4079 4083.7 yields 20.1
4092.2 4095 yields 21.9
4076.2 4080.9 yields 22.3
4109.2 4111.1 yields 18.9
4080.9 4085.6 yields 20.2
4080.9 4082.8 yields 18.7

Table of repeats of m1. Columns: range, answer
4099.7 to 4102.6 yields 18.1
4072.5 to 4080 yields 19.7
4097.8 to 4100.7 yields 13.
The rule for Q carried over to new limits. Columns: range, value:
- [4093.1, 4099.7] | 11.8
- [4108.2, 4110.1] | 21.2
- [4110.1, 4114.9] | 16.7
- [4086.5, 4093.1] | 16.8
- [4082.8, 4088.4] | 17.8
